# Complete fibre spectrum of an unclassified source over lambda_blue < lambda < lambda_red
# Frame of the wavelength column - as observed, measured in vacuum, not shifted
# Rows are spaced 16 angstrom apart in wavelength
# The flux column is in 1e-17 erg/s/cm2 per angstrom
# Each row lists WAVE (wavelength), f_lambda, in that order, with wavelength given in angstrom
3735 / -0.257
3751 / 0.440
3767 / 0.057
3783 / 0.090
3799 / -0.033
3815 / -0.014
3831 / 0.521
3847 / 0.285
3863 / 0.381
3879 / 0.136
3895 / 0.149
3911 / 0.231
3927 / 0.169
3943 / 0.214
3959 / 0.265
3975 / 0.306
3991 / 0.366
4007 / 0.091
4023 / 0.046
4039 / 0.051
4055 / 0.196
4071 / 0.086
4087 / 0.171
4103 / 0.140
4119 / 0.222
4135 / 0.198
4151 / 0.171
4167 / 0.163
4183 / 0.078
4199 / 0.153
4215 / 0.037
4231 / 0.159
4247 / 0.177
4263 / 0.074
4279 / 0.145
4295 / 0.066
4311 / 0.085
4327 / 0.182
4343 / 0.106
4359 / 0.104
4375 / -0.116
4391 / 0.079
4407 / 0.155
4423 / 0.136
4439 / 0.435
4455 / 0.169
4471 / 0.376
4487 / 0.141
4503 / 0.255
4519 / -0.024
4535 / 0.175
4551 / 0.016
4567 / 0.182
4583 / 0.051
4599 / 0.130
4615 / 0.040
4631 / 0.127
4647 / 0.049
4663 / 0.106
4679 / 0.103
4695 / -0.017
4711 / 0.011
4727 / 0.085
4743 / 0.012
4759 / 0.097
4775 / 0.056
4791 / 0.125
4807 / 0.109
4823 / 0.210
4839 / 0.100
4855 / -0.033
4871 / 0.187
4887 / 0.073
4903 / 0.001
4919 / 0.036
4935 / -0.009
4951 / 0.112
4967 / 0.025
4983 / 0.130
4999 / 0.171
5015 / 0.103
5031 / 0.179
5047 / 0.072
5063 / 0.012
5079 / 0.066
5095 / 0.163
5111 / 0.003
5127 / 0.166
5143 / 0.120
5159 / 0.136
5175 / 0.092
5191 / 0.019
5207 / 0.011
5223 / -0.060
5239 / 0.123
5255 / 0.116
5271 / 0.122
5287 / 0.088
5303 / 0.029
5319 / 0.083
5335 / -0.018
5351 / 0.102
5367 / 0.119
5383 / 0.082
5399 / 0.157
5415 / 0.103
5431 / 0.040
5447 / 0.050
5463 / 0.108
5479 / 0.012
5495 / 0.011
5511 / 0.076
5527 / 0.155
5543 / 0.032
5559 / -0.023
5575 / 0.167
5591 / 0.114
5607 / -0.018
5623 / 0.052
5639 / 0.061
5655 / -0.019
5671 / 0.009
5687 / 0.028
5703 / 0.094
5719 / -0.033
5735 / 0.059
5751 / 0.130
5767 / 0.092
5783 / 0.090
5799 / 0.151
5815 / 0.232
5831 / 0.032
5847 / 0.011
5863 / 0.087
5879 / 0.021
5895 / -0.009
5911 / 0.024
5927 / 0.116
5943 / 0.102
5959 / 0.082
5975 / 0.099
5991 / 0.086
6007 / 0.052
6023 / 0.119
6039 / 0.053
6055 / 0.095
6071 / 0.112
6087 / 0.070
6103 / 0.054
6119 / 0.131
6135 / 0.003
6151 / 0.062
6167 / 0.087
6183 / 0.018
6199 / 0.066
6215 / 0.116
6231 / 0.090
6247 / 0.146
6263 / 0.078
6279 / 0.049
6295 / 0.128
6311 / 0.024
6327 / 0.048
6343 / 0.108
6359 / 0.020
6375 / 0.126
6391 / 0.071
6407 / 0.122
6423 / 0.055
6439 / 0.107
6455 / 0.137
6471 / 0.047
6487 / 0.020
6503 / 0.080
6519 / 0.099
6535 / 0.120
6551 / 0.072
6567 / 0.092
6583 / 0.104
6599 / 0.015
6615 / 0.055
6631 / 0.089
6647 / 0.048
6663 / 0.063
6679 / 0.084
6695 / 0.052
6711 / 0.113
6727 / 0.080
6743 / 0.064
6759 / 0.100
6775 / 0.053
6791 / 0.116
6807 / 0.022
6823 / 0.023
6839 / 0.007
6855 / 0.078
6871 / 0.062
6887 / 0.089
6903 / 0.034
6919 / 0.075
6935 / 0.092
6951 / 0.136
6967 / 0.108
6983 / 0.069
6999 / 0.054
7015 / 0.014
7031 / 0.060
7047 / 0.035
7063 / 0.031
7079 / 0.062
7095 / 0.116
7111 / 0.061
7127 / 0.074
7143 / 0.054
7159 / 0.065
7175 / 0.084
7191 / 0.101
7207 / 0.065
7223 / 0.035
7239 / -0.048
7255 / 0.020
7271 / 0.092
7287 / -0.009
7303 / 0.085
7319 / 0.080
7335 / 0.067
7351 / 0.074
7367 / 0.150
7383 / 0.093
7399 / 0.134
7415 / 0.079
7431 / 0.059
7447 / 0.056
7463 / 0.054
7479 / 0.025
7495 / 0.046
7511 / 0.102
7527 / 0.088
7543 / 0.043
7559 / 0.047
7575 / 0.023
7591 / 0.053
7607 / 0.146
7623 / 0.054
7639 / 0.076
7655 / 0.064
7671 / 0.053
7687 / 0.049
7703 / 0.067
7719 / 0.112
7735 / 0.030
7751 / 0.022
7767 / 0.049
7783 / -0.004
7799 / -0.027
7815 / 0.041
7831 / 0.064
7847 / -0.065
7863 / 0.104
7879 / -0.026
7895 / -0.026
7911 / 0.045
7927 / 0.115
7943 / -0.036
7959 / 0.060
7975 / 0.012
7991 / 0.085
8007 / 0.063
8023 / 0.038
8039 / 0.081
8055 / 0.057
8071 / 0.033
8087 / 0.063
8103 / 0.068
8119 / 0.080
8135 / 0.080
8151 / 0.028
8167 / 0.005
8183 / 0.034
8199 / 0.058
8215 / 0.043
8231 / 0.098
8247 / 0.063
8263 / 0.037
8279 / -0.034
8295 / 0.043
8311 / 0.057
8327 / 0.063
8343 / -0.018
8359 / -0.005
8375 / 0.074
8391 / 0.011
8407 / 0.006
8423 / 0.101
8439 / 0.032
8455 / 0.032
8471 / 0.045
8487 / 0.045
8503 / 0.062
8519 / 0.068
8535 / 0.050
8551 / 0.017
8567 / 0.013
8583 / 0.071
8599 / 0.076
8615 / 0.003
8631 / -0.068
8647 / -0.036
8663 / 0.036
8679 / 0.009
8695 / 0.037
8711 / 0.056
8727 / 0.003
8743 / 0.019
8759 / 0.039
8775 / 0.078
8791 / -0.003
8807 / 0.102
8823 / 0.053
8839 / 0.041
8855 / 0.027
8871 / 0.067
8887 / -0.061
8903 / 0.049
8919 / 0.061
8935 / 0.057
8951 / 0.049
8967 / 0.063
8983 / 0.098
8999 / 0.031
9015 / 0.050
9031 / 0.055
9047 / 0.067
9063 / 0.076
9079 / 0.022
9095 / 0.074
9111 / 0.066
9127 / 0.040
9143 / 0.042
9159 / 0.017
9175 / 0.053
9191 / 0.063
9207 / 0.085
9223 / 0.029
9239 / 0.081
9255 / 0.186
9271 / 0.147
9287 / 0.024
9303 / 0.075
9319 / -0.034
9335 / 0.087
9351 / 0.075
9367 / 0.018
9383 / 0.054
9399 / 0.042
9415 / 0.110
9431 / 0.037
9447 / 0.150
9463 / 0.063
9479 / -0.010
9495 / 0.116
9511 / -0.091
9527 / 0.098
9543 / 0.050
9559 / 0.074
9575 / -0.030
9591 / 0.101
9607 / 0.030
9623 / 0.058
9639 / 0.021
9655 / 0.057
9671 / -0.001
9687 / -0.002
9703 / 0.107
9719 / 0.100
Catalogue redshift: 1.484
